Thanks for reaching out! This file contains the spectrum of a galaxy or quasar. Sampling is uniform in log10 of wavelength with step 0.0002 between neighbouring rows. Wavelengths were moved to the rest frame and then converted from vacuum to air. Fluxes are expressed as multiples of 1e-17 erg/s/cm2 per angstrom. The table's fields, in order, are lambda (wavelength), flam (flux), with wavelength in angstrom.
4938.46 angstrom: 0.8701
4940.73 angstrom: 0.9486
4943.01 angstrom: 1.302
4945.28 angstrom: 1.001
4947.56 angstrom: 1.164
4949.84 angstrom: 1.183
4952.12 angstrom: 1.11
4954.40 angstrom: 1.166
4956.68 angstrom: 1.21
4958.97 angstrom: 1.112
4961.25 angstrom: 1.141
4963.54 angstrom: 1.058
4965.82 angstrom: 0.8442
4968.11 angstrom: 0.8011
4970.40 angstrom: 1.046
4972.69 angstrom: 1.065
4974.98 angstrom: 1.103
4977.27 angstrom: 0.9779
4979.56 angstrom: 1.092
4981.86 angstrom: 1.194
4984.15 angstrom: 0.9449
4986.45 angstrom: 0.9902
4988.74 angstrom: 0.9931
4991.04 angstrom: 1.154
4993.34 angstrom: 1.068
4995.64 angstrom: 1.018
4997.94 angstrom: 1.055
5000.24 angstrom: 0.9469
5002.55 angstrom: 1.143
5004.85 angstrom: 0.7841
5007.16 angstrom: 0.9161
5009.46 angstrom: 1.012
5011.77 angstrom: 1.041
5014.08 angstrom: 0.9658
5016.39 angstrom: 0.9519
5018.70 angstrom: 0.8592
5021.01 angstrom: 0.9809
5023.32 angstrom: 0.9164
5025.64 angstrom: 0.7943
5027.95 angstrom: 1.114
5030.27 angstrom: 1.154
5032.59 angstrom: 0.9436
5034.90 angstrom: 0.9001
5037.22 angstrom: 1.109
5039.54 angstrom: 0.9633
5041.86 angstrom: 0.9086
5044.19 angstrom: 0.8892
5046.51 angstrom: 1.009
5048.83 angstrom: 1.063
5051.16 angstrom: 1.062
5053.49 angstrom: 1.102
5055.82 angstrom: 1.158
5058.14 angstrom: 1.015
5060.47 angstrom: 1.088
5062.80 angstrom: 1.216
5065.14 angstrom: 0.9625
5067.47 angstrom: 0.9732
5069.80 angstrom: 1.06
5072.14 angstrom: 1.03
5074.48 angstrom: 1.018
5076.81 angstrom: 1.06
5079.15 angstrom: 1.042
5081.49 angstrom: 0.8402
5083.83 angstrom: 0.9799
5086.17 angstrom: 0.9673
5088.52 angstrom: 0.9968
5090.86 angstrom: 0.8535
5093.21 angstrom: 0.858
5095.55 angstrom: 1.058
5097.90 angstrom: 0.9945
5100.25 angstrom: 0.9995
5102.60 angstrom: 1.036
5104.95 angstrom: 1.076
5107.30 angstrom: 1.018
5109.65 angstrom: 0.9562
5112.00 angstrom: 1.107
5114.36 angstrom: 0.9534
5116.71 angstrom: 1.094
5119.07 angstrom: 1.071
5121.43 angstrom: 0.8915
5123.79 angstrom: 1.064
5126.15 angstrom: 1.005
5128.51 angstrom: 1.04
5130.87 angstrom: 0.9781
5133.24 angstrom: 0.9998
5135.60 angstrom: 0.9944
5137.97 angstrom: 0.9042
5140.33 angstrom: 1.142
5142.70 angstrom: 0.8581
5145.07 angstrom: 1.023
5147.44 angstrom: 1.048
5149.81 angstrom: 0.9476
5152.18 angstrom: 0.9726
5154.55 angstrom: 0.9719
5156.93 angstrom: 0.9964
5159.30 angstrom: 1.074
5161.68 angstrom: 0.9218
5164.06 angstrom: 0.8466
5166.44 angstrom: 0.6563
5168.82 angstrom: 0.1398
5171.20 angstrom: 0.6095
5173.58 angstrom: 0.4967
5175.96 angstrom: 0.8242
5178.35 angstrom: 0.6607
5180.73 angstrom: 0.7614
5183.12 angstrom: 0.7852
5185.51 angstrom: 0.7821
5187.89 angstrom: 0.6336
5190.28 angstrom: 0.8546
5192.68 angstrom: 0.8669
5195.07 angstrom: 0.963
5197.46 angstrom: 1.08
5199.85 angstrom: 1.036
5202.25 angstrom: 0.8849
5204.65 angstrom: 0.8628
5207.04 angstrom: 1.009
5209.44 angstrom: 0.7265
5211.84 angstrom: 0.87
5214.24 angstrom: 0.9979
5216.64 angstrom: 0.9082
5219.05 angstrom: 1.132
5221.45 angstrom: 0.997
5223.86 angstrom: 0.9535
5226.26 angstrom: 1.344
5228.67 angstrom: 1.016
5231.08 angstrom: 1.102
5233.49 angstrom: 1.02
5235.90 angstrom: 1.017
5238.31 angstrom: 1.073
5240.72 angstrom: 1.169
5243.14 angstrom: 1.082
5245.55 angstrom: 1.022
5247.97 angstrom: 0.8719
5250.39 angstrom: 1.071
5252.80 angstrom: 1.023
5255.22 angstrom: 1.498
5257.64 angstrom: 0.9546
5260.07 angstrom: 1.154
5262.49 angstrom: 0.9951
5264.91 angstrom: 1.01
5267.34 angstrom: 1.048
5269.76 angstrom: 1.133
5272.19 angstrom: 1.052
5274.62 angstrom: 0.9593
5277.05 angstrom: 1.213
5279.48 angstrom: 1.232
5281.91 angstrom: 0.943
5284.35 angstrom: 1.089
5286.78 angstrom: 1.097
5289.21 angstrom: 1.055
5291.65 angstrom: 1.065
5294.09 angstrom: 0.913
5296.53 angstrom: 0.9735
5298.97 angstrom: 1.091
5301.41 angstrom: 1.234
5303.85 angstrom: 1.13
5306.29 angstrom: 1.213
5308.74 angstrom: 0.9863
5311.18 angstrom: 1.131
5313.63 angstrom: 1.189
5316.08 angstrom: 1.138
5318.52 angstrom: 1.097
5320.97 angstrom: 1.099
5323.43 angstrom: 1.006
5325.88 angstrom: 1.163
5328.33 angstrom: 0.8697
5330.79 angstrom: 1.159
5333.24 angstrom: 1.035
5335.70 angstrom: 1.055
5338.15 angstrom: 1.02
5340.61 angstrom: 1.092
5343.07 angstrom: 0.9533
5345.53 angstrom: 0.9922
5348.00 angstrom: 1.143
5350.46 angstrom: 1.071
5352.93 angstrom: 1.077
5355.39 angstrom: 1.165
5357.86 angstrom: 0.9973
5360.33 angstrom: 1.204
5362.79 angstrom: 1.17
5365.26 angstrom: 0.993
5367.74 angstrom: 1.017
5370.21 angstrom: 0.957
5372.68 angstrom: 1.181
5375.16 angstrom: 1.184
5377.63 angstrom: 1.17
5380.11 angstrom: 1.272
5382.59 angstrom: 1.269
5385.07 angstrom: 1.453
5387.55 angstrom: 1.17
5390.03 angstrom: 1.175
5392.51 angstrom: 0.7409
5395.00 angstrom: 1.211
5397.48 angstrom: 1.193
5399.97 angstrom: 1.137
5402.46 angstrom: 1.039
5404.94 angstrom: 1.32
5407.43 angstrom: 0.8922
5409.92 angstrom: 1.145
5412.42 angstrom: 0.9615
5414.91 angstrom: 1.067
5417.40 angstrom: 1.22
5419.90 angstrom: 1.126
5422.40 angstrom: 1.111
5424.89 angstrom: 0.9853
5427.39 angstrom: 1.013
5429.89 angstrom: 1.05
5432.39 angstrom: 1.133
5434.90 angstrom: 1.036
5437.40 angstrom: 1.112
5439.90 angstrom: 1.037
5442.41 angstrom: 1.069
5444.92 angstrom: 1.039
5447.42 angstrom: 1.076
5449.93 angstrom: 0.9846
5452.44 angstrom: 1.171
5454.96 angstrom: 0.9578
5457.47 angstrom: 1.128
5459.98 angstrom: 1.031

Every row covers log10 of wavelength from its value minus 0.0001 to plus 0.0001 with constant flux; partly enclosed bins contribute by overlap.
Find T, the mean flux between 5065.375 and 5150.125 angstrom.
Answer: 0.998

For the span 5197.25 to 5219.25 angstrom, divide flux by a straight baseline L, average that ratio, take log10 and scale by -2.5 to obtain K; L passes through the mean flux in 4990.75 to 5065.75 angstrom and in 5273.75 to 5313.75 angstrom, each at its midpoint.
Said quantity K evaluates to 0.14 mag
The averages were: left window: 1.01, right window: 1.09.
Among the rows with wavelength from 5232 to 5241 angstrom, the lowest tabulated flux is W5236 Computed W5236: 1.017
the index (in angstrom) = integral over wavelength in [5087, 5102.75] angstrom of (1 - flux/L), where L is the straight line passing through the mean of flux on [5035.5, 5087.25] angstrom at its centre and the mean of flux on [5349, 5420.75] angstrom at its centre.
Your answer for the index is 1.0 angstrom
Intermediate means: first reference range 1.02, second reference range 1.12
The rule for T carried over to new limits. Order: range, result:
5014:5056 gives 0.989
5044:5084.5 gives 1.04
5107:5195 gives 0.89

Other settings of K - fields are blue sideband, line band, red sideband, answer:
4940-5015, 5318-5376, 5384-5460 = 0.013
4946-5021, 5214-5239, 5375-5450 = 0.025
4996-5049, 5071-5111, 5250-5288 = 0.021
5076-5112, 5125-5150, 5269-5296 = 0.008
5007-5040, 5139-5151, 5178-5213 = -0.127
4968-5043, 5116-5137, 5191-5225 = -0.048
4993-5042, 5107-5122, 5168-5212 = -0.170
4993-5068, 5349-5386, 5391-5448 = -0.076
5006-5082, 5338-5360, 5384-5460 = 0.009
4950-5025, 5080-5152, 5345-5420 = 0.065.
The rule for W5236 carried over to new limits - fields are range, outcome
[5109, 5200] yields 0.1398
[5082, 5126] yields 0.8535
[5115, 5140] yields 0.8915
